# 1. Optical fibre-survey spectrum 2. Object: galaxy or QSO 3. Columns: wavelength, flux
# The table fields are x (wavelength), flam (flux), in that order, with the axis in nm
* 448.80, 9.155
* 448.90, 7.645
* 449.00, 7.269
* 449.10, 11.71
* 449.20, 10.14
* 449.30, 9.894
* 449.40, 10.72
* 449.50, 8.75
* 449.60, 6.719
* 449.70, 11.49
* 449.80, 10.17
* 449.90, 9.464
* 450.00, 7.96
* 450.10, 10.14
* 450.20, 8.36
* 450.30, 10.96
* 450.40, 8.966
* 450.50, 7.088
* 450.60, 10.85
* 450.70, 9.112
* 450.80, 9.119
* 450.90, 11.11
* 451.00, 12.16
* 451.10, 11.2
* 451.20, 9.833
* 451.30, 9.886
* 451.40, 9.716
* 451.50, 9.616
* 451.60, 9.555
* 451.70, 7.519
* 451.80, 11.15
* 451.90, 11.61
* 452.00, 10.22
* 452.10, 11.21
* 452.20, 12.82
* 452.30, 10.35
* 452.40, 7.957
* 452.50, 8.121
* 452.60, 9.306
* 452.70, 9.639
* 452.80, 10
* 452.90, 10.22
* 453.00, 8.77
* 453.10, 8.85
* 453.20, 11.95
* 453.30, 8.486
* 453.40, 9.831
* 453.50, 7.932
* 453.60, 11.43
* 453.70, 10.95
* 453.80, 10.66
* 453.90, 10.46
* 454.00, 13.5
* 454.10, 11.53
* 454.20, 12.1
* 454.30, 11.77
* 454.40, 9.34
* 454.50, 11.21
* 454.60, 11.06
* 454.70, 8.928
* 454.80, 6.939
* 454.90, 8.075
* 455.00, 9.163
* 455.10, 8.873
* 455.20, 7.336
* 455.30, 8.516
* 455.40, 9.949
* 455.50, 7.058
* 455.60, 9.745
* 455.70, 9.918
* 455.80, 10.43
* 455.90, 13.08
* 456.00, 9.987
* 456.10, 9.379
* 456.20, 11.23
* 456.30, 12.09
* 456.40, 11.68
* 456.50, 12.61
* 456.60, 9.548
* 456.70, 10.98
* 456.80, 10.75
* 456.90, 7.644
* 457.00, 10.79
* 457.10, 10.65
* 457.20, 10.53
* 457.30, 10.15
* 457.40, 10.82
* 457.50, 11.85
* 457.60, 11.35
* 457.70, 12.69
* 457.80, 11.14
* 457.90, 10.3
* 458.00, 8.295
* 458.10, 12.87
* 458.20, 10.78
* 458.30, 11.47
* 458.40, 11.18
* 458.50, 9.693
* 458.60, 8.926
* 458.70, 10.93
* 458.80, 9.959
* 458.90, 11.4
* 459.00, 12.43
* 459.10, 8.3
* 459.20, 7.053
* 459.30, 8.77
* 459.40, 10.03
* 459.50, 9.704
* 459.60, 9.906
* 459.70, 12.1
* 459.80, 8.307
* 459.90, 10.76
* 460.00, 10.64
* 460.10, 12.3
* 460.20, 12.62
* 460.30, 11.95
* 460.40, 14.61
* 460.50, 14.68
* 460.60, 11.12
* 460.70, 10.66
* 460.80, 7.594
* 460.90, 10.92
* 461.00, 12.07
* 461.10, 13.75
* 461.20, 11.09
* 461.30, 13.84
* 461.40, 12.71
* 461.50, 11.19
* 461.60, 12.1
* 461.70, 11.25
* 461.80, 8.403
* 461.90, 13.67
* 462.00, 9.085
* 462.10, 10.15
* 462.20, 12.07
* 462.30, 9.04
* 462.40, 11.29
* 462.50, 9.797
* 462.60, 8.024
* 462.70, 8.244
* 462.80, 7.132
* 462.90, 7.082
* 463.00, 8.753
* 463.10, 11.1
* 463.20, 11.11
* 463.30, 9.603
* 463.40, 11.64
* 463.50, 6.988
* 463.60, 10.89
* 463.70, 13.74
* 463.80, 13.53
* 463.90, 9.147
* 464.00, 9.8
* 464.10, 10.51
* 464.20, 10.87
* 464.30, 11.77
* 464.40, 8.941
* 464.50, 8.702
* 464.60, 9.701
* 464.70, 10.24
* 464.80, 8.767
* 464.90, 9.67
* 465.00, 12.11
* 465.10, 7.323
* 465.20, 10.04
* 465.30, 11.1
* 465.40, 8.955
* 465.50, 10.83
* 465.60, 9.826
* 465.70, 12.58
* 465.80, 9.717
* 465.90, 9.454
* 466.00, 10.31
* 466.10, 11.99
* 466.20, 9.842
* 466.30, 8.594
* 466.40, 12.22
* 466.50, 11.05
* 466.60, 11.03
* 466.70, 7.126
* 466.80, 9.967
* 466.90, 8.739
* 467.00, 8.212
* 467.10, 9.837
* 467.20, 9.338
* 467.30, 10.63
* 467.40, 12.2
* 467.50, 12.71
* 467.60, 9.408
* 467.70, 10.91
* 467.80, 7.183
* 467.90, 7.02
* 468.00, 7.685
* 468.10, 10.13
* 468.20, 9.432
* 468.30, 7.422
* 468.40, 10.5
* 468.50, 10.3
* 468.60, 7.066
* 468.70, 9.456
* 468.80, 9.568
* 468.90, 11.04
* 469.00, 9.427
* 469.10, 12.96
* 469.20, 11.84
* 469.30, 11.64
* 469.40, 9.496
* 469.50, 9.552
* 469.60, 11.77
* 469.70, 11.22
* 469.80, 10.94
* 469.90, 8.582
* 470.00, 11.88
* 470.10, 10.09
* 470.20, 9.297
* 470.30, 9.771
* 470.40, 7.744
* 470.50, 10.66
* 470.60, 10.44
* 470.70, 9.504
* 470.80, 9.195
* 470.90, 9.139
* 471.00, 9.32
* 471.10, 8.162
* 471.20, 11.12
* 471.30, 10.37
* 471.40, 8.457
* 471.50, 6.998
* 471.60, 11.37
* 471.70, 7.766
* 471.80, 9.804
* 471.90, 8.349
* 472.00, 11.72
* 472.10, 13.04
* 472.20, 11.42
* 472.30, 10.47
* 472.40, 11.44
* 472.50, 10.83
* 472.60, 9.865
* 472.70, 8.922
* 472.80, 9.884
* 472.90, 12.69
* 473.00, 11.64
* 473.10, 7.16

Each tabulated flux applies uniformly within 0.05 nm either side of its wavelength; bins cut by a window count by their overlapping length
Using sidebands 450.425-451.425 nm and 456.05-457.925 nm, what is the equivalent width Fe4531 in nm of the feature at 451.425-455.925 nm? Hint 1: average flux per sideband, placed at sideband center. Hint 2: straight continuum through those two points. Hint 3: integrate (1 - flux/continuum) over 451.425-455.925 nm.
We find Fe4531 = 0.20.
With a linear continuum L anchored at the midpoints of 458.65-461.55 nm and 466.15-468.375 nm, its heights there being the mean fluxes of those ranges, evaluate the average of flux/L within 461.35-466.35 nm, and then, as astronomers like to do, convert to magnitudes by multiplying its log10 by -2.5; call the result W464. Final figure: 0.01 mag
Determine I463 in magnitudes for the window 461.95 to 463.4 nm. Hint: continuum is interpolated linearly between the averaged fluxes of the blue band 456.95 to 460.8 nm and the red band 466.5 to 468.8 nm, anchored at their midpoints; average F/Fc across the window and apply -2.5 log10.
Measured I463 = 0.073 mag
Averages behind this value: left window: 10.8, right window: 9.42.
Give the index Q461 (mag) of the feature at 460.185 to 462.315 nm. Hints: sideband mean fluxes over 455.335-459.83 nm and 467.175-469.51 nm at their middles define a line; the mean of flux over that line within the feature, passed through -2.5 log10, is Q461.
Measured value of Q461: -0.14 mag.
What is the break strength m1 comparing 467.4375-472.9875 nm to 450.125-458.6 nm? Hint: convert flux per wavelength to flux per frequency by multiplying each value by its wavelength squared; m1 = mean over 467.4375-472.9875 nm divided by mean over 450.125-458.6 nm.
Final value 1.0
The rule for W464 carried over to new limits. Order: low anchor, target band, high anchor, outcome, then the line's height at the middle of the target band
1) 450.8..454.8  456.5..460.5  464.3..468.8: -0.068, 10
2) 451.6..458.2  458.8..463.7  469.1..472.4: -0.045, 10.2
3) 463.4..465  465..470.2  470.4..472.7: 0.012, 10.1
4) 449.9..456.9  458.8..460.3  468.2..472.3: -0.039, 9.99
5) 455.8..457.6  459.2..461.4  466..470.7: -0.069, 10.5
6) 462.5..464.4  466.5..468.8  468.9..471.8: 0.062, 9.97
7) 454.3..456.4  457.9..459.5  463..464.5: -0.009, 10.1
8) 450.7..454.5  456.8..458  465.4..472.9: -0.046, 10.2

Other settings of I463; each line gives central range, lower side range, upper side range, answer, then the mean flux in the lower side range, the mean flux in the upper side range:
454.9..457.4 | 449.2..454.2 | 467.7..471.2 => -0.02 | 9.97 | 9.73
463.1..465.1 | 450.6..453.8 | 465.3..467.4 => -0.03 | 10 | 10.1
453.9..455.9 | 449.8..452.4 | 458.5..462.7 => 0.05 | 9.96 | 10.8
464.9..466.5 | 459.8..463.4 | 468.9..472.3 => 0.02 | 10.8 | 10.1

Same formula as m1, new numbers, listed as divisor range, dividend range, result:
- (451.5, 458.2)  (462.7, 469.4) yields 1.02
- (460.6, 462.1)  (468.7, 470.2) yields 0.98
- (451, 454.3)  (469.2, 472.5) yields 1.06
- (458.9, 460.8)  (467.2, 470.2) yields 0.97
